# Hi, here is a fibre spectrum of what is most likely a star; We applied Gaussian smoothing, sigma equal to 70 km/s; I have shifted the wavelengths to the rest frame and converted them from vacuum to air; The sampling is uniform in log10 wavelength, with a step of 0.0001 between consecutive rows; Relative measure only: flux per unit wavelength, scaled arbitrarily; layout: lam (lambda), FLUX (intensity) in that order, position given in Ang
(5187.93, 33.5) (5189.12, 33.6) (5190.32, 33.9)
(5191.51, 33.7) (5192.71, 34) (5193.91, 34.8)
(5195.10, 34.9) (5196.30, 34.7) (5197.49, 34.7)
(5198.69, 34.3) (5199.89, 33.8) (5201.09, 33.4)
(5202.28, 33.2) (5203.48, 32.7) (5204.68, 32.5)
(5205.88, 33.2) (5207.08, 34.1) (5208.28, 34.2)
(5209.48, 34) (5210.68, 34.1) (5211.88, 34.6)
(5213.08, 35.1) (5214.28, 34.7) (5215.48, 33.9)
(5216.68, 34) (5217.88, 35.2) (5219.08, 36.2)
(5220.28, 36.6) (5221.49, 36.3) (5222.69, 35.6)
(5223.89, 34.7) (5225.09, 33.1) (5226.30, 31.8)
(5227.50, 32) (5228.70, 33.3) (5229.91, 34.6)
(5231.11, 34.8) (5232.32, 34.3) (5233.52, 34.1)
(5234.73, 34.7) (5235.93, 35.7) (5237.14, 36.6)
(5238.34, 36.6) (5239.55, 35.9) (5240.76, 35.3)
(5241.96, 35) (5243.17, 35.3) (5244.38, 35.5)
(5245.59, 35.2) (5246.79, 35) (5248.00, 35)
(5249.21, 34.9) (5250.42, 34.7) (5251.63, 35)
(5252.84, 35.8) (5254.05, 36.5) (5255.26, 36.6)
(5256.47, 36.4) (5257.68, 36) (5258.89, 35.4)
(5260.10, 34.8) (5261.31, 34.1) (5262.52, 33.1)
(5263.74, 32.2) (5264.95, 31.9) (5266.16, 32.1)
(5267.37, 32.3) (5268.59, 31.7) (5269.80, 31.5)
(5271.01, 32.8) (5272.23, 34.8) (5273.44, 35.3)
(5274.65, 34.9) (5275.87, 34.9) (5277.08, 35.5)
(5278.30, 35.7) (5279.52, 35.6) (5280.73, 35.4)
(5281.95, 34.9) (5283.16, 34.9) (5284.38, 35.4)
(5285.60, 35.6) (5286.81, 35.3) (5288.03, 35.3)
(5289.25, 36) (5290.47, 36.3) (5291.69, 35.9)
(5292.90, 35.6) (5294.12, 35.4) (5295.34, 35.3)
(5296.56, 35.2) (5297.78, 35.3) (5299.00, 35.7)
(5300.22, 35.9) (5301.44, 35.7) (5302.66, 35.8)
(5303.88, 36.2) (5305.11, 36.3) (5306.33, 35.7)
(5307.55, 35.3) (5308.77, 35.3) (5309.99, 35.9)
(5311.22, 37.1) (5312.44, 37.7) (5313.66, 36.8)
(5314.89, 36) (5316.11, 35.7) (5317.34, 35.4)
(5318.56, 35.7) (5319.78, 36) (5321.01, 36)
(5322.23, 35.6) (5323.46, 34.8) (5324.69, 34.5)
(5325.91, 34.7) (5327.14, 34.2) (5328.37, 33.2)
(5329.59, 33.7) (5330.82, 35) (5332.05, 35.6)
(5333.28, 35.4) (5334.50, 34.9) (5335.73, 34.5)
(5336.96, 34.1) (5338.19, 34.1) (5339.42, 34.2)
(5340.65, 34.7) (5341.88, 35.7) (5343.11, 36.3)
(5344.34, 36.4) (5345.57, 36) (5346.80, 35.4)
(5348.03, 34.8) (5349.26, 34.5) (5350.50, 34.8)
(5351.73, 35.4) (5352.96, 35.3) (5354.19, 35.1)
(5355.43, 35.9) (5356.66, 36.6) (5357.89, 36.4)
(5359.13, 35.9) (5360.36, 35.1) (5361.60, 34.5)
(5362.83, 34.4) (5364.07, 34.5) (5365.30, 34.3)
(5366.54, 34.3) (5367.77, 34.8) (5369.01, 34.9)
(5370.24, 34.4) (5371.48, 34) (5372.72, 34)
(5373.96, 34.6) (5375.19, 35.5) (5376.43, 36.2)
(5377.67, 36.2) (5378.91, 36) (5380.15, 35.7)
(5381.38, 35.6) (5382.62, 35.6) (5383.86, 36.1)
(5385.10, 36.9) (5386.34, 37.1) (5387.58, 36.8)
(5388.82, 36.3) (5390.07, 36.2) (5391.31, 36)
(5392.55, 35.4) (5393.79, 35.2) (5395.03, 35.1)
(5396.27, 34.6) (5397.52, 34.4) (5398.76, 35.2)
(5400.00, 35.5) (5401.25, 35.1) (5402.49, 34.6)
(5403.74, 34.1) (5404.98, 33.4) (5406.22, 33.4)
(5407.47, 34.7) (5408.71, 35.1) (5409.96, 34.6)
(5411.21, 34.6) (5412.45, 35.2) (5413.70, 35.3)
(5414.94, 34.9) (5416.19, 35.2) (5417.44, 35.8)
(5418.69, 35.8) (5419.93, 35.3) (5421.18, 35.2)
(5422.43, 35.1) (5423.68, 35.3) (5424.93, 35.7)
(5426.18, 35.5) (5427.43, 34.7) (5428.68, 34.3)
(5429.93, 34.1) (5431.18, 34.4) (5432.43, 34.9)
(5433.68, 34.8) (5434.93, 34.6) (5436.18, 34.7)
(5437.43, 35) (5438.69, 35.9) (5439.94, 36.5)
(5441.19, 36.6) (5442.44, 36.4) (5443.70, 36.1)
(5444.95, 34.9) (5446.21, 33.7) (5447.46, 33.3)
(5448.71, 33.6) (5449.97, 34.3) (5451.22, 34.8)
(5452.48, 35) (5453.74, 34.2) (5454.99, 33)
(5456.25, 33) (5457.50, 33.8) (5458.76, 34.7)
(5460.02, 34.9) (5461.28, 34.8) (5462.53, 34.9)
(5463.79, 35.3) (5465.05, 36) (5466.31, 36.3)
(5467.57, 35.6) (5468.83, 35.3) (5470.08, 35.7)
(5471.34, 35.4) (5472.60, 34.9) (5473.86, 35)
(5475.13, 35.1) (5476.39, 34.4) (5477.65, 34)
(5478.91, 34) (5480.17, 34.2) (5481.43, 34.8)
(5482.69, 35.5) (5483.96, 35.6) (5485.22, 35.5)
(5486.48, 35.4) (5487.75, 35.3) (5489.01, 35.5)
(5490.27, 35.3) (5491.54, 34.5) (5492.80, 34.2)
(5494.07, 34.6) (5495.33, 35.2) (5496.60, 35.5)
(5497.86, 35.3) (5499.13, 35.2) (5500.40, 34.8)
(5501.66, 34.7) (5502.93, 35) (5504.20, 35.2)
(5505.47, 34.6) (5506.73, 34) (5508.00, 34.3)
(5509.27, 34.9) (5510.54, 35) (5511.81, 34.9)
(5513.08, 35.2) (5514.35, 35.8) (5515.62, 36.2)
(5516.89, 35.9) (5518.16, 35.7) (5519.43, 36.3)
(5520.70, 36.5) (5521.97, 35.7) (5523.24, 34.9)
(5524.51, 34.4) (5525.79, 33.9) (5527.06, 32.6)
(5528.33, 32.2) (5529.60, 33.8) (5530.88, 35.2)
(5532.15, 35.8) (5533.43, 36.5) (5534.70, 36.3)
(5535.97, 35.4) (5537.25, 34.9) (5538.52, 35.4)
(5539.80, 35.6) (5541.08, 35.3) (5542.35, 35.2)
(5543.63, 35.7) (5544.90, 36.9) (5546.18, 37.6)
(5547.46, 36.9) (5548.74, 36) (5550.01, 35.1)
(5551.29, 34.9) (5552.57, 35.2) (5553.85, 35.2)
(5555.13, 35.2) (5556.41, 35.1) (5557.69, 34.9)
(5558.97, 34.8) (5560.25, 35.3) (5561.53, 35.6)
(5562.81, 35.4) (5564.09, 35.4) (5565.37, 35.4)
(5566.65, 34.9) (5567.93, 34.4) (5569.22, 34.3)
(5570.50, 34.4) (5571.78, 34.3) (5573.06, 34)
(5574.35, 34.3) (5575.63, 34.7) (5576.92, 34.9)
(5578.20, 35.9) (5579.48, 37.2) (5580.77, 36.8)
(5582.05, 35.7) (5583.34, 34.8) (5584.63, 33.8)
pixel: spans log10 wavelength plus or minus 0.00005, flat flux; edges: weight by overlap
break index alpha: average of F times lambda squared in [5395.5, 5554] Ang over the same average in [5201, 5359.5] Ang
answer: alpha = 1.08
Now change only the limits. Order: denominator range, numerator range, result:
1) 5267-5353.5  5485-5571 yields 1.08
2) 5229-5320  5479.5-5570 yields 1.10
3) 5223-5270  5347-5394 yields 1.08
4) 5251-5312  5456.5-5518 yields 1.08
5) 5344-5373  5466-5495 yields 1.05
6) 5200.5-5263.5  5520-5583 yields 1.14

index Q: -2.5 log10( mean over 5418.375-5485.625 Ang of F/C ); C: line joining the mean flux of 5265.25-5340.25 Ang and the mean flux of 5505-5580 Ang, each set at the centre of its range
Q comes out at 0.007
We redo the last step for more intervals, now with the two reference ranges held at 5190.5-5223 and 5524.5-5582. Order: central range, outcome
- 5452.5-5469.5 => 0.01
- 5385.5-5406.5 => -0.01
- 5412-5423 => -0.01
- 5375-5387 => -0.04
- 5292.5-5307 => -0.03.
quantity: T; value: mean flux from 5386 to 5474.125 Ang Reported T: 35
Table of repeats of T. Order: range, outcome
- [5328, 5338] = 34.6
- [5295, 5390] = 35.4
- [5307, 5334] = 35.4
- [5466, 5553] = 35.2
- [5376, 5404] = 35.7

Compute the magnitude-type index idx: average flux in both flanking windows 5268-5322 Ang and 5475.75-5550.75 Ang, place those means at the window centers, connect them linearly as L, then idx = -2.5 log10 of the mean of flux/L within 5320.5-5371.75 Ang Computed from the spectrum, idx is 0.01 mag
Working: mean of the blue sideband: 35.4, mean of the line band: 35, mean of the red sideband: 35.2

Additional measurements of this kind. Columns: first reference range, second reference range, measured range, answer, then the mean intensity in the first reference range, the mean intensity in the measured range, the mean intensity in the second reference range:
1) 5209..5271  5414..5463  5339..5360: -0.024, 34.6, 35.5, 34.9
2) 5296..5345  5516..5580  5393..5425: 0.013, 35.4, 34.9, 35.2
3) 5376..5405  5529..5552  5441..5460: 0.037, 35.6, 34.4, 35.7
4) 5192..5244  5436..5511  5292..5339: -0.023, 34.5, 35.4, 34.9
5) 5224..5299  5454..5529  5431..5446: -0.015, 34.8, 35.4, 34.9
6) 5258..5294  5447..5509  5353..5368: -0.017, 34.5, 35.2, 34.8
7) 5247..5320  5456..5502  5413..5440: -0.002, 35.2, 35.1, 35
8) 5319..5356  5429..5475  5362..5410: -0.006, 35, 35.2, 34.9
